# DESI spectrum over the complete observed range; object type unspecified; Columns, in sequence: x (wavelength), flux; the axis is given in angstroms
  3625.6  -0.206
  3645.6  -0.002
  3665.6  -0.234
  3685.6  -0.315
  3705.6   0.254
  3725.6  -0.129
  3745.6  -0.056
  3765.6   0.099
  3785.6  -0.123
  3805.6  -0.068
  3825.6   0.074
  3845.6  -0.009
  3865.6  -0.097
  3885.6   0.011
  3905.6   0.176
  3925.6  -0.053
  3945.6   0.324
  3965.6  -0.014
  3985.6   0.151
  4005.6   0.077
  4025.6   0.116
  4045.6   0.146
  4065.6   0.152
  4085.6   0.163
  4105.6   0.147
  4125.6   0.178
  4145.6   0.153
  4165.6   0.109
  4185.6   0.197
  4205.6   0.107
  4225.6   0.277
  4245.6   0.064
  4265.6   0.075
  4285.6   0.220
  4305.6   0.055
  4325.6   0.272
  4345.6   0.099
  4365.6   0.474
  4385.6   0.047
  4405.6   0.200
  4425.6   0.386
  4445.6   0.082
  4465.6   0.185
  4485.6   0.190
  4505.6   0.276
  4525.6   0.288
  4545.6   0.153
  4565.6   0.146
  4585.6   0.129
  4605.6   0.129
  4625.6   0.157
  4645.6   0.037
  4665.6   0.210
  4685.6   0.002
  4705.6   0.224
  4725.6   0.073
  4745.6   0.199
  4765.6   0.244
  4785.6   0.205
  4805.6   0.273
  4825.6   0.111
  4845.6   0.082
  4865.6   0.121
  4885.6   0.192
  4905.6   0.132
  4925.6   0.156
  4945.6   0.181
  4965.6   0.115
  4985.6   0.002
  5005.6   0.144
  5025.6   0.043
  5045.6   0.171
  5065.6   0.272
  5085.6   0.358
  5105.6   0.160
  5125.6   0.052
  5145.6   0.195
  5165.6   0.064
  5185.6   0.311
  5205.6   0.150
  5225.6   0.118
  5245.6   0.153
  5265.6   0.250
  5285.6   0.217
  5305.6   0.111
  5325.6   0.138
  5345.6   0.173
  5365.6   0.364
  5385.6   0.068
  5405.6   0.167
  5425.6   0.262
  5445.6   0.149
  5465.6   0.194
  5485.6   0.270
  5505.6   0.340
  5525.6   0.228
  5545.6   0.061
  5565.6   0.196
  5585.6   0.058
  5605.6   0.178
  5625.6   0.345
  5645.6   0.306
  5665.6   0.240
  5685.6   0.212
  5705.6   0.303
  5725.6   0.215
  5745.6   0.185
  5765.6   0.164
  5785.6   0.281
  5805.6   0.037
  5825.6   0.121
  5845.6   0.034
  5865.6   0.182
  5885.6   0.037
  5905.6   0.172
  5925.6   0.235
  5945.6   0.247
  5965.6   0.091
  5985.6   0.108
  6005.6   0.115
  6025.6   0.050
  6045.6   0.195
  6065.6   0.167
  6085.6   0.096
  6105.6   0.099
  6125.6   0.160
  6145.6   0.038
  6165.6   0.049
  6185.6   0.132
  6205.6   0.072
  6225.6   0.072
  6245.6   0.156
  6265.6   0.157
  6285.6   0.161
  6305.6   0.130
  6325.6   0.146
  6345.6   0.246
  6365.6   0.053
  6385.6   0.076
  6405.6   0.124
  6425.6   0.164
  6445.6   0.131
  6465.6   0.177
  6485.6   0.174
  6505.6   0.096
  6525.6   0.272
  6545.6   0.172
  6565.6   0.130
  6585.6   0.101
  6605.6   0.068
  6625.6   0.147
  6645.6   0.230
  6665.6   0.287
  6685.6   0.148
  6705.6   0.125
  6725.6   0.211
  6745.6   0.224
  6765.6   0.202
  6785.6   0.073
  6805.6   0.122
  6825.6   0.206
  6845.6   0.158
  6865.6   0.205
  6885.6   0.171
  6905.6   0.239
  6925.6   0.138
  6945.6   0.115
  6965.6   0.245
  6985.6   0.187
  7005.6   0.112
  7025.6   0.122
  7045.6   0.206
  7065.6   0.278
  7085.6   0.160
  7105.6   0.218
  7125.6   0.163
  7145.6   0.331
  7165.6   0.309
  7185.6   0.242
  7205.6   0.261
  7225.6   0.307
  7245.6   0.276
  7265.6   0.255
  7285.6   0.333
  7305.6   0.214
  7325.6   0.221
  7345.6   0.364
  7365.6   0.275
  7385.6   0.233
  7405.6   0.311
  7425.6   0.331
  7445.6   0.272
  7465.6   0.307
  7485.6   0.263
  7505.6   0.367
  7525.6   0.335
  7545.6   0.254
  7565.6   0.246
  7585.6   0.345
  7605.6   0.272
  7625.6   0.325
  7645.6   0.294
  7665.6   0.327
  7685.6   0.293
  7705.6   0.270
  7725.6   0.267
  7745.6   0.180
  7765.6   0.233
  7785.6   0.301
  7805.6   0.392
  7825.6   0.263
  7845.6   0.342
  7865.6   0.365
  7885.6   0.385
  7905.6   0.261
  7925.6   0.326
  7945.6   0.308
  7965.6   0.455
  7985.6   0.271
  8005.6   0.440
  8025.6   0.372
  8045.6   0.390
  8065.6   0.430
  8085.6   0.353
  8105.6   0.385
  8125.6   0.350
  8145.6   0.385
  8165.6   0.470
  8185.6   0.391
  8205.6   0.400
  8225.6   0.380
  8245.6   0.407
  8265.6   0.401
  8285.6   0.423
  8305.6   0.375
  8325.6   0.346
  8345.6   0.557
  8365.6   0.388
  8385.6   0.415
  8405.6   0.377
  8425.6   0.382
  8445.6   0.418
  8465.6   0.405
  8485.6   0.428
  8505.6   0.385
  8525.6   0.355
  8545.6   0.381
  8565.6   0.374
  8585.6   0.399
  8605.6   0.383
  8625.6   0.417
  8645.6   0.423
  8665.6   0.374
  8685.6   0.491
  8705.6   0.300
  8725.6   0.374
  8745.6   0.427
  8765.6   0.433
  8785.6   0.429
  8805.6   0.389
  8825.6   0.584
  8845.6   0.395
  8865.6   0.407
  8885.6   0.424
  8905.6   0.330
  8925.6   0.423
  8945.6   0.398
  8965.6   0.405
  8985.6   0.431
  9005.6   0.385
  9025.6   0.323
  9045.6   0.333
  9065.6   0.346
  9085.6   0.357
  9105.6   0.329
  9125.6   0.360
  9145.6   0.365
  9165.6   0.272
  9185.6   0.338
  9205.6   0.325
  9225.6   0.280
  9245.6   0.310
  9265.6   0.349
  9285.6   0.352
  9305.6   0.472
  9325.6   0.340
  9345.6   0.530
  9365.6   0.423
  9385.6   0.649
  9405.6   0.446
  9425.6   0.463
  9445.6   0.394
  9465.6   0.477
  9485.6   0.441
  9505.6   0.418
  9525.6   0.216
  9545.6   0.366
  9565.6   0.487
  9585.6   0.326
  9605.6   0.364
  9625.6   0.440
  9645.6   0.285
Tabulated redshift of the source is 0.786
